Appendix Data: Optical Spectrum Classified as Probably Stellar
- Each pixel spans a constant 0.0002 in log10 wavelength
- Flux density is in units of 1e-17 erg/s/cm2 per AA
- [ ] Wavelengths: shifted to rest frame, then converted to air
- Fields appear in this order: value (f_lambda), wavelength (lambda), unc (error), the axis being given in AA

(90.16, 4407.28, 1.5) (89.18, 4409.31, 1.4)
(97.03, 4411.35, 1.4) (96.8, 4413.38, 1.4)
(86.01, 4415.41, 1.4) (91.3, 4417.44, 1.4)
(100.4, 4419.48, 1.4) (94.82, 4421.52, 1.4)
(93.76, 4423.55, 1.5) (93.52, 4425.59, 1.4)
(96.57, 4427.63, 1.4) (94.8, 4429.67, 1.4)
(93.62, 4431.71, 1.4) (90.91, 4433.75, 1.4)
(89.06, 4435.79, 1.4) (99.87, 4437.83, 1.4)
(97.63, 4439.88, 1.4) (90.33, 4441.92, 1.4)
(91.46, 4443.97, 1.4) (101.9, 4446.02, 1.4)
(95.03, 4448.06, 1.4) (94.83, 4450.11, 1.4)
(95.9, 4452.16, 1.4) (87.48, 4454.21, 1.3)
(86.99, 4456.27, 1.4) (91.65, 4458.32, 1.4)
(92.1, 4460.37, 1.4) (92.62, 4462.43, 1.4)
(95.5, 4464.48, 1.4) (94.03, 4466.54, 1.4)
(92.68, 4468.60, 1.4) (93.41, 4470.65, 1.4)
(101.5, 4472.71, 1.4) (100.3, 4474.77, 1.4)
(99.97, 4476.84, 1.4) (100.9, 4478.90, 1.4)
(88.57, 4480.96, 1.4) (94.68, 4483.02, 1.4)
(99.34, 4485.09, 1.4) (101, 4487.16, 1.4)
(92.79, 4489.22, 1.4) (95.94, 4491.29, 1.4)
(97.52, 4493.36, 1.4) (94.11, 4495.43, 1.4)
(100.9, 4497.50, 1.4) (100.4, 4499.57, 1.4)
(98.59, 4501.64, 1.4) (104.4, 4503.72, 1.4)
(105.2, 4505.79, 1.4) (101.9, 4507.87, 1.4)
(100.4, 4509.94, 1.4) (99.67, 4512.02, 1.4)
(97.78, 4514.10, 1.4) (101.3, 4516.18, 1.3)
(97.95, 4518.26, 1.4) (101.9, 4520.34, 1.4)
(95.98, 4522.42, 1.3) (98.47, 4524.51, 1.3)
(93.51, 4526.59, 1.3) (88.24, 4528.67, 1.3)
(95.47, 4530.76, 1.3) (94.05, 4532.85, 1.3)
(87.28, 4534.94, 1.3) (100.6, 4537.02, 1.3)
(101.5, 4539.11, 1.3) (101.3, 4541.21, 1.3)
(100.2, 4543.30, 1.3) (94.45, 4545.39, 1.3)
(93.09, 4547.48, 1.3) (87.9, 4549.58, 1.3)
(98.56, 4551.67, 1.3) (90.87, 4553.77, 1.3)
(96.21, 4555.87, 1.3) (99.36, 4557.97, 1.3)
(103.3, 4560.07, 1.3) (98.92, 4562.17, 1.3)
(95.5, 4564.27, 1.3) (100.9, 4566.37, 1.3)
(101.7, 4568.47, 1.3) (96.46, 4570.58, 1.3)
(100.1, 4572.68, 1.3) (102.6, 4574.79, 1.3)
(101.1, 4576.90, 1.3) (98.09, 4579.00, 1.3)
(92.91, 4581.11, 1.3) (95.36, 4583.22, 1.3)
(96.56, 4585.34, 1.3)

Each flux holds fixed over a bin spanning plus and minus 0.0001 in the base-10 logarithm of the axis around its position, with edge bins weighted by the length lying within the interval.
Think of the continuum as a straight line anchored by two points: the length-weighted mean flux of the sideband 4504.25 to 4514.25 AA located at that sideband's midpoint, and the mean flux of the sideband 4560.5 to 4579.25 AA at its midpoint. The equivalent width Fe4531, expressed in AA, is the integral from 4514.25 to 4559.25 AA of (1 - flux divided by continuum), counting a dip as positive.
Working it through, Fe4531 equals 2.0 AA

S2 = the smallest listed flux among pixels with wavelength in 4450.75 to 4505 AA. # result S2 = 86.99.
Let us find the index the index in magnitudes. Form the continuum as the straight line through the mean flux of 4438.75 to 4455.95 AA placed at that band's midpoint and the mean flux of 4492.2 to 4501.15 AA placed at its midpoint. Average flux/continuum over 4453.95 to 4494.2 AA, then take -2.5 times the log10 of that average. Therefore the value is 0.01 mag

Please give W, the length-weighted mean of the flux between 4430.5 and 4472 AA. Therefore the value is 93.4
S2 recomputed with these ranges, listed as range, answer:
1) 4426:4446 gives 89.06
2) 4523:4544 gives 87.28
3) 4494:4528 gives 93.51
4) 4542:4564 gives 87.9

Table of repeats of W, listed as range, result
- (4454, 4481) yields 94.5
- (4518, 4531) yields 95.8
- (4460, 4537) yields 97.1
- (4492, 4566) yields 97.6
